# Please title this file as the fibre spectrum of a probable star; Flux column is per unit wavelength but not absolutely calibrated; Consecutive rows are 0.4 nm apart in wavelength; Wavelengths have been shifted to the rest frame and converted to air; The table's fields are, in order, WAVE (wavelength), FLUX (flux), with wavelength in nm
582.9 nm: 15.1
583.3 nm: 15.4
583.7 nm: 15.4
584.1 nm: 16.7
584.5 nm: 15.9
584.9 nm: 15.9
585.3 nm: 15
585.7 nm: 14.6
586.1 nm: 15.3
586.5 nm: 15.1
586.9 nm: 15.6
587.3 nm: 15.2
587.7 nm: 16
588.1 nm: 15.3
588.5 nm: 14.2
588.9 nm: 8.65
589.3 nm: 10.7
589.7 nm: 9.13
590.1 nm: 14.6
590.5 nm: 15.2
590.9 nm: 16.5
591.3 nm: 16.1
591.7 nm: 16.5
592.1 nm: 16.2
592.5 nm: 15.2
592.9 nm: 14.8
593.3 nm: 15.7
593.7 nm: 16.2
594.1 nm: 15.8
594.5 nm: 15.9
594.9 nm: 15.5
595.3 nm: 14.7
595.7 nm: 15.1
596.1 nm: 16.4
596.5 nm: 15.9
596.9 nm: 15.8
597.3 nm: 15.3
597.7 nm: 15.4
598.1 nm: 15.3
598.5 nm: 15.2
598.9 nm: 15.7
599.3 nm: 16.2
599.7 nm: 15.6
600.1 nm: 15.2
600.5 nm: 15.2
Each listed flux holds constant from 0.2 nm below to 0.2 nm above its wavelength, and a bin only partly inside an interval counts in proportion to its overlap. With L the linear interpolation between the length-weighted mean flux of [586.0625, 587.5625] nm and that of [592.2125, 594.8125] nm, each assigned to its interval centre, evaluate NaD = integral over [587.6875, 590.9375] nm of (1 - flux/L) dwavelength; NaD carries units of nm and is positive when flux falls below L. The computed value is 0.50 nm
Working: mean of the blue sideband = 15.3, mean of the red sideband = 15.6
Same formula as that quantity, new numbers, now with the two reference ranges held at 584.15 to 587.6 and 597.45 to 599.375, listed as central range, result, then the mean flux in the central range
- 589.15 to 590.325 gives 0.29 nm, 11.6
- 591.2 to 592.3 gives -0.06 nm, 16.3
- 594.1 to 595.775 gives 0.01 nm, 15.4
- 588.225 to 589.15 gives 0.22 nm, 11.7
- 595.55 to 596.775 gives -0.03 nm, 15.8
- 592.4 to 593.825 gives 0.00 nm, 15.5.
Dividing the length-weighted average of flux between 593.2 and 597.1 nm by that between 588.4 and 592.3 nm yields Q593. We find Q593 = 1.14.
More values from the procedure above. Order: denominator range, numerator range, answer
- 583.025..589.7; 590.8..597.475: 1.08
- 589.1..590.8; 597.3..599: 1.22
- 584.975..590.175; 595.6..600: 1.13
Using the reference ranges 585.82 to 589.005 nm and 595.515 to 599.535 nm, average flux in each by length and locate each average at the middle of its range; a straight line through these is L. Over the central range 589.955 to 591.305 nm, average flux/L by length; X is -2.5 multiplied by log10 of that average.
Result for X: -0.05 mag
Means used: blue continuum 14.6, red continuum 15.6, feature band 15.6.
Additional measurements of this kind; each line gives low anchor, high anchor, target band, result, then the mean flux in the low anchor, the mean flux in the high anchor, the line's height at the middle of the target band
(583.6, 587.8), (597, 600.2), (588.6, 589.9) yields 0.49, 15.5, 15.5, 15.5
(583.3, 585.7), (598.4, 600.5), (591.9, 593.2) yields 0.01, 15.6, 15.6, 15.6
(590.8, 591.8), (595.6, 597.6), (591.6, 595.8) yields 0.03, 16.3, 15.7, 16.1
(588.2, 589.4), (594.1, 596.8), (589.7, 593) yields -0.16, 11.6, 15.6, 13.1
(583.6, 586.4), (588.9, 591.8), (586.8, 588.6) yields -0.05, 15.5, 13.6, 14.6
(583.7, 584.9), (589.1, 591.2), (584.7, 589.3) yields 0.03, 16.1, 13.4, 14.8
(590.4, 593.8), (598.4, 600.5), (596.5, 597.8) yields 0.01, 15.8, 15.6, 15.6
